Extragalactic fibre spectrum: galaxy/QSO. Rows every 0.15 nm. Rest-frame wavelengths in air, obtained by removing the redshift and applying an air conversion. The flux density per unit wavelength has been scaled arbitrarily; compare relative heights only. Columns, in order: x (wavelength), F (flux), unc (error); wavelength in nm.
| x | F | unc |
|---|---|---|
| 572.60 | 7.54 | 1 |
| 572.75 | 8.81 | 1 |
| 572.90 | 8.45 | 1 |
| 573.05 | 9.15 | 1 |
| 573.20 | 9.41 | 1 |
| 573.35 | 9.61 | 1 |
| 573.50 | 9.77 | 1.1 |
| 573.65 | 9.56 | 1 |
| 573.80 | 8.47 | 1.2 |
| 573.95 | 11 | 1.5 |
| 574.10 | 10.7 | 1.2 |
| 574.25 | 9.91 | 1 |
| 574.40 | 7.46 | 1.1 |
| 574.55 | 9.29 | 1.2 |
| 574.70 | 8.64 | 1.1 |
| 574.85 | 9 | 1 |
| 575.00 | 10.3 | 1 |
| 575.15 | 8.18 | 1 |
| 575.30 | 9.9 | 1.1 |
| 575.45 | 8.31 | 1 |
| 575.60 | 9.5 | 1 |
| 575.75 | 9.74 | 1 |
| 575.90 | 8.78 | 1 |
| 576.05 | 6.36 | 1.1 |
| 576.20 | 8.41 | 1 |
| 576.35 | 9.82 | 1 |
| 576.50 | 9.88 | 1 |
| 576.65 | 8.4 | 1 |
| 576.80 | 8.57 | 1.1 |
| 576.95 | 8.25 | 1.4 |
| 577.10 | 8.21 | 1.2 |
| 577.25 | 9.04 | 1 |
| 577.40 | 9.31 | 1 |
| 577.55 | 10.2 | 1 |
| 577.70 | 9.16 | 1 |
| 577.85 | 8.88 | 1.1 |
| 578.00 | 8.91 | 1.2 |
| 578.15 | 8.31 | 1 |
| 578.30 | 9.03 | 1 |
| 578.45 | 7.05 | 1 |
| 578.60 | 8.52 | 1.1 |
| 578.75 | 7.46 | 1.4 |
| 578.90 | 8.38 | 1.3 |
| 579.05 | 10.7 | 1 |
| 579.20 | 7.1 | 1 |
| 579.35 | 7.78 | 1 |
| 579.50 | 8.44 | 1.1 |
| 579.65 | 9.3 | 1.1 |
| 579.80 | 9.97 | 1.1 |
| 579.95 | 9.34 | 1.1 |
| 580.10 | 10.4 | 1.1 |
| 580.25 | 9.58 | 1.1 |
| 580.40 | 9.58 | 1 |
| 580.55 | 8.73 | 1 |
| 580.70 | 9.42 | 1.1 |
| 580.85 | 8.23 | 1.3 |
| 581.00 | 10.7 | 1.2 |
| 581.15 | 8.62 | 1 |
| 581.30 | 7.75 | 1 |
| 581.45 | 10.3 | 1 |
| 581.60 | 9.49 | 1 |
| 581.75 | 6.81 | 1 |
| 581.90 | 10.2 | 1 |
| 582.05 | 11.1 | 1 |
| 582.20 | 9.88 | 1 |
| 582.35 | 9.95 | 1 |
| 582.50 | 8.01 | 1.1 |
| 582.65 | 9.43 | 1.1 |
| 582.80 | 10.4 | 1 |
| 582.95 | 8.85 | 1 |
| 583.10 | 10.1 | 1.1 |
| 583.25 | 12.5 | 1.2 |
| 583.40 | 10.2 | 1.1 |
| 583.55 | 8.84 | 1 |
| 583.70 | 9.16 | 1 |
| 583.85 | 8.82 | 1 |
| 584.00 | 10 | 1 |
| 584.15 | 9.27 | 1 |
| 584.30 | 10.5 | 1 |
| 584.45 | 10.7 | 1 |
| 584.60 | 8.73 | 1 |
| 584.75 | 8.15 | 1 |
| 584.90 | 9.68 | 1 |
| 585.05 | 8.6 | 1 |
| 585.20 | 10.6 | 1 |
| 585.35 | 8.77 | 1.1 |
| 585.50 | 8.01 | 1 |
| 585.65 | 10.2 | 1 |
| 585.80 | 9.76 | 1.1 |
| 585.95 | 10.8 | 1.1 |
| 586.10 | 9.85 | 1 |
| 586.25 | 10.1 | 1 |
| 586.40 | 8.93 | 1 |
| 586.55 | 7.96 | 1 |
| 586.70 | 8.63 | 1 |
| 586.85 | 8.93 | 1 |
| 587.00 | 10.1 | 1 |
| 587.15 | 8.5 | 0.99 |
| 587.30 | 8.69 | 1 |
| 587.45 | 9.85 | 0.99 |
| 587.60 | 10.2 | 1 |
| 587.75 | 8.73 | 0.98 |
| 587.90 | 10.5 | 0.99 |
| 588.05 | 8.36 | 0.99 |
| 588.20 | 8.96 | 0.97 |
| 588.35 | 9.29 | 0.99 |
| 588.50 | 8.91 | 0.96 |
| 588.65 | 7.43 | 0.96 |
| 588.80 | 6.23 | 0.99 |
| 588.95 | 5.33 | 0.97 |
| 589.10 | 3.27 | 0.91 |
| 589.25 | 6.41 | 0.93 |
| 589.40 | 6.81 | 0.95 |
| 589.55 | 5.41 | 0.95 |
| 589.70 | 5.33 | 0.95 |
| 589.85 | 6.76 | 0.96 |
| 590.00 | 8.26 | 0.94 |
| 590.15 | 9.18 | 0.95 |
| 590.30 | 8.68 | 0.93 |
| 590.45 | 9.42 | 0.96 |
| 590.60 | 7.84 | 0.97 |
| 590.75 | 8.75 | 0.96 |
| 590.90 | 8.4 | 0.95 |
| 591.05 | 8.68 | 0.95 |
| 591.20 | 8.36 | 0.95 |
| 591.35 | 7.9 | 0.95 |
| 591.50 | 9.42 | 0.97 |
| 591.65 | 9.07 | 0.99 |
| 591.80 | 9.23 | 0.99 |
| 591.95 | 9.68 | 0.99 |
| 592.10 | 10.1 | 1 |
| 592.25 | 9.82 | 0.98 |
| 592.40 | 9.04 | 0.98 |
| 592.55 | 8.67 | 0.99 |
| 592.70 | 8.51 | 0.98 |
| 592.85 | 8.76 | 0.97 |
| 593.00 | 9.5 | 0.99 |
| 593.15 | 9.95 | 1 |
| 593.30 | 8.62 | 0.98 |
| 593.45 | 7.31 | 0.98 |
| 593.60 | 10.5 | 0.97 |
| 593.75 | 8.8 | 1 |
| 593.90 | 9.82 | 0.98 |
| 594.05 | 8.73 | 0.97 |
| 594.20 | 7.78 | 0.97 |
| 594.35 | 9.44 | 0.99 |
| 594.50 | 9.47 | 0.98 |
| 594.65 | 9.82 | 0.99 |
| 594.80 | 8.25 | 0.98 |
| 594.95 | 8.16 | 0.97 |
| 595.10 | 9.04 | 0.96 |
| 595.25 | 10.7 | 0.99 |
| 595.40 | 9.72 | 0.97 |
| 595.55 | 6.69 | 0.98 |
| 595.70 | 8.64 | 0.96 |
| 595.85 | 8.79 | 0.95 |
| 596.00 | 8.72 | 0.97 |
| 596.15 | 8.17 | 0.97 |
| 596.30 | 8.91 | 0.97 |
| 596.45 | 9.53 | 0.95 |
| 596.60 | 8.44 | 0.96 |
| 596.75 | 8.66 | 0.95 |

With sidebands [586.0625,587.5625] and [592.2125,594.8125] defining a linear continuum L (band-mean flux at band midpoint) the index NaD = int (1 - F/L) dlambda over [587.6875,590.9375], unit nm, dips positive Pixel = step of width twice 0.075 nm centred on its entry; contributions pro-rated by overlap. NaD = 0.53 nm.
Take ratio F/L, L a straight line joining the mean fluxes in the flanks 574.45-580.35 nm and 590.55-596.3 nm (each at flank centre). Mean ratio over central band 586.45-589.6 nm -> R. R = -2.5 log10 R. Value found 0.11 mag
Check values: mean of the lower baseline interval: 8.88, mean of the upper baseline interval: 8.92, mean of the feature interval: 8.05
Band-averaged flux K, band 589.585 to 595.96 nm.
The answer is 8.78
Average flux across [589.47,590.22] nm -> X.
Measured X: 6.97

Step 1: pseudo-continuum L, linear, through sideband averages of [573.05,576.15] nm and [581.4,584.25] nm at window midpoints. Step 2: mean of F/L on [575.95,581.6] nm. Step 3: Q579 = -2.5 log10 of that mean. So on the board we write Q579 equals 0.07 mag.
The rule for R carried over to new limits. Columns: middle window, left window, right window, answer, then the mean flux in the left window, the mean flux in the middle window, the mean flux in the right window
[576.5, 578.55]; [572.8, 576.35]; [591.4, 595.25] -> 0.05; 9.14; 8.76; 9.12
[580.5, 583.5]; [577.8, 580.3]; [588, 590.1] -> -0.16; 8.76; 9.53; 6.92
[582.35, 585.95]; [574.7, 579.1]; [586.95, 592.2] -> -0.13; 8.83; 9.57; 8.23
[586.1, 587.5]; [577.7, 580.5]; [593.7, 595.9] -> -0.03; 8.83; 9.1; 8.93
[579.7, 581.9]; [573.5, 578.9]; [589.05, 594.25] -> -0.06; 8.93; 9.24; 8.39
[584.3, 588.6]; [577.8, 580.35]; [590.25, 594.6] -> -0.05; 8.78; 9.31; 8.98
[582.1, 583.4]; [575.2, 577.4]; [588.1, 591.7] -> -0.20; 8.81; 9.93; 7.67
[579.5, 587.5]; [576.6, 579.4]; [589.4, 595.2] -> -0.10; 8.6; 9.44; 8.68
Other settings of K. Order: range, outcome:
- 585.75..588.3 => 9.34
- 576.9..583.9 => 9.16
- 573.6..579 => 8.92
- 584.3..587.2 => 9.35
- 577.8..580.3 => 8.76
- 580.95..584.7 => 9.6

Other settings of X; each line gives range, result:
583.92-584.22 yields 9.63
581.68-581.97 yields 8.51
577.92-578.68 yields 8.36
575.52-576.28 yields 8.56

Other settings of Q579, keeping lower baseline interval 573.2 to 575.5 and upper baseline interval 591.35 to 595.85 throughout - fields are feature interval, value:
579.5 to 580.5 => -0.04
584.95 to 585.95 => -0.03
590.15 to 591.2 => 0.06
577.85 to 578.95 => 0.13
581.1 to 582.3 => -0.01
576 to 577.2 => 0.09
